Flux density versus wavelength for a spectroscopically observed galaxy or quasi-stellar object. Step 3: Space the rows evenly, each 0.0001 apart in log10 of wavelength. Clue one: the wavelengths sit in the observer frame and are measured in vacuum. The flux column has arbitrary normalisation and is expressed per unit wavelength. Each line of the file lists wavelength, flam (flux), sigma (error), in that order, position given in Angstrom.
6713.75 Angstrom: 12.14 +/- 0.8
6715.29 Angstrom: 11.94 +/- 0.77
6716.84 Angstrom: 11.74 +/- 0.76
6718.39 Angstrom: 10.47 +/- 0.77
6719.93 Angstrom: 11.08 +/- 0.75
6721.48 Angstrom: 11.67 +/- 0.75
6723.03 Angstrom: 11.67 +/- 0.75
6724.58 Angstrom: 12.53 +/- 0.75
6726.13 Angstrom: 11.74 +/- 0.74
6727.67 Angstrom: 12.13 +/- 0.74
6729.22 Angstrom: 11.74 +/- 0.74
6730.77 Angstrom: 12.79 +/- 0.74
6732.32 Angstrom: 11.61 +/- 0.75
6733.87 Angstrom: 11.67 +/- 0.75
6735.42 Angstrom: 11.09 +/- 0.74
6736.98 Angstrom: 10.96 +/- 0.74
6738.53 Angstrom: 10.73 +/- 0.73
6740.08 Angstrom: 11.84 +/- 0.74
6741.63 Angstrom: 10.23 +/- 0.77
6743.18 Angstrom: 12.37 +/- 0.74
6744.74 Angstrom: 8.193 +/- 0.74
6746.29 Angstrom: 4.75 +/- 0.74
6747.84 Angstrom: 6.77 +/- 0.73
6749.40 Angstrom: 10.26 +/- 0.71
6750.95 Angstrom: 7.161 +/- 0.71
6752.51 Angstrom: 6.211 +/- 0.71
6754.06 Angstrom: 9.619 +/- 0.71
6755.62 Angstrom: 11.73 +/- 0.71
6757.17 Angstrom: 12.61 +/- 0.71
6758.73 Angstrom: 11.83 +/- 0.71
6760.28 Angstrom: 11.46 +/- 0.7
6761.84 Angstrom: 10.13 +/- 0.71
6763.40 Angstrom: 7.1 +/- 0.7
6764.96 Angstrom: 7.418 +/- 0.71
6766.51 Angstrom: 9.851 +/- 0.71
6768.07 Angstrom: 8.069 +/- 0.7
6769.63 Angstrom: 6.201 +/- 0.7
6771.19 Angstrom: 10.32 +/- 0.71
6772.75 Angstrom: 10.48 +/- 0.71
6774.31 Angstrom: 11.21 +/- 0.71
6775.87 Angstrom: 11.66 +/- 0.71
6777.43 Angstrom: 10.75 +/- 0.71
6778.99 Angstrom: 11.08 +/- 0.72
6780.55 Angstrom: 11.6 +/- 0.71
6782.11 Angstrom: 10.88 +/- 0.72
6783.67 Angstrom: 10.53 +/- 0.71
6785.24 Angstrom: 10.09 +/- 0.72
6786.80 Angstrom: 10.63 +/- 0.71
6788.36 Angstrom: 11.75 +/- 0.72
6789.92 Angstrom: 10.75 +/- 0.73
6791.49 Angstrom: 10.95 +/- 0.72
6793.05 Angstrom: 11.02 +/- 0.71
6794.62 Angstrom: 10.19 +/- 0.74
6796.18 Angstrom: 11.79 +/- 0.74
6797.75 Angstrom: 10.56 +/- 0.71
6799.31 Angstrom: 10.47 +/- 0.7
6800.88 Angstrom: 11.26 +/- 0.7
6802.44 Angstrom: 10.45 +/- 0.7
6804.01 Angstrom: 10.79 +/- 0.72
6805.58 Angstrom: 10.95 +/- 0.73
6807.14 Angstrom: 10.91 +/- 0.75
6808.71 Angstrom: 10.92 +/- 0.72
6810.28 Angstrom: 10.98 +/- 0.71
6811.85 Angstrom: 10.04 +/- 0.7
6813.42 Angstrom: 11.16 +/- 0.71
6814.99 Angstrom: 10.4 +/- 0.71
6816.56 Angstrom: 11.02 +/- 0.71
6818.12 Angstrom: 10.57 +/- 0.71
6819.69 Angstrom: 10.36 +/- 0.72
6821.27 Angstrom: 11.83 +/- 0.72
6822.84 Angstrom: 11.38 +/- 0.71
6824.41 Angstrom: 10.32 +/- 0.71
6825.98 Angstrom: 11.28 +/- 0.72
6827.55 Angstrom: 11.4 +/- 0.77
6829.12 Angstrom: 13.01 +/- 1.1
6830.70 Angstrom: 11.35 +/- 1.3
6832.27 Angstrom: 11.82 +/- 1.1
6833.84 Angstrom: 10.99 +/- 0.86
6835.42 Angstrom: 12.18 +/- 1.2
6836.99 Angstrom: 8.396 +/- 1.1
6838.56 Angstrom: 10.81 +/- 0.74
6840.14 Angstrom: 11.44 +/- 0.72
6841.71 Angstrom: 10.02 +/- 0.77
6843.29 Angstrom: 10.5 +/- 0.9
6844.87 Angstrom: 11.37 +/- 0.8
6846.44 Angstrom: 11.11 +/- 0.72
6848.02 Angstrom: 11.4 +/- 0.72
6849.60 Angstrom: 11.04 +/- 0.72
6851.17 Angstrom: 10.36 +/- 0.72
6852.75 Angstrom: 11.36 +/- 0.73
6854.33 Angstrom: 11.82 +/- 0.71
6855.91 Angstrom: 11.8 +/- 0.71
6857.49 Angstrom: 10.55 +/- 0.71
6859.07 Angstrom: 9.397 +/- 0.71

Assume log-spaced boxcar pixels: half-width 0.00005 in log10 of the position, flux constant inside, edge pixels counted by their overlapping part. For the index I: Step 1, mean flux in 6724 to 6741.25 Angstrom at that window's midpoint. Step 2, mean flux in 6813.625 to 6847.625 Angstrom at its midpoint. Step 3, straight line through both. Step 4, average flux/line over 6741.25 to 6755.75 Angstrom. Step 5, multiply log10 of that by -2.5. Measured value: 0.33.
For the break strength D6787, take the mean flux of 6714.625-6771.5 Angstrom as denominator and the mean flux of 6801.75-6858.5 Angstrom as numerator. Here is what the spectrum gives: 1.1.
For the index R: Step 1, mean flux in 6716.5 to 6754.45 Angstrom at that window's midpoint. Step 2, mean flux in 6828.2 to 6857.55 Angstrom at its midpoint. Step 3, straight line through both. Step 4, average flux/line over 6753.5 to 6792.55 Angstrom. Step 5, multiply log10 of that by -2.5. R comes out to 0.03 mag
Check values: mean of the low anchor 10.4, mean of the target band 10.4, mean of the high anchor 11.1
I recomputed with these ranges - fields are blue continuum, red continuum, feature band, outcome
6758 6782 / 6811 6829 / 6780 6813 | -0.03 mag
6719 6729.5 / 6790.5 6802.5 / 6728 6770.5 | 0.17 mag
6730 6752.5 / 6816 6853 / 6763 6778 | 0.10 mag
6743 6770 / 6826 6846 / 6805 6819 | -0.03 mag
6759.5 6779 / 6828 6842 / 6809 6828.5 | -0.01 mag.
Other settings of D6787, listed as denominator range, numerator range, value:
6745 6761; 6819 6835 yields 1.24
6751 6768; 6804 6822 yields 1.13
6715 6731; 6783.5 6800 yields 0.92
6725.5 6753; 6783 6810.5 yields 1.07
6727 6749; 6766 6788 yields 0.98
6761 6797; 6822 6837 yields 1.11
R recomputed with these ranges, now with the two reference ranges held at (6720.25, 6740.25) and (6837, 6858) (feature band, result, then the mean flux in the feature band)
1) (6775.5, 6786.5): 0.05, 10.9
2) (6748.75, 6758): 0.20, 9.6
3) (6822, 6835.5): -0.04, 11.5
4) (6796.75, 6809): 0.04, 10.8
